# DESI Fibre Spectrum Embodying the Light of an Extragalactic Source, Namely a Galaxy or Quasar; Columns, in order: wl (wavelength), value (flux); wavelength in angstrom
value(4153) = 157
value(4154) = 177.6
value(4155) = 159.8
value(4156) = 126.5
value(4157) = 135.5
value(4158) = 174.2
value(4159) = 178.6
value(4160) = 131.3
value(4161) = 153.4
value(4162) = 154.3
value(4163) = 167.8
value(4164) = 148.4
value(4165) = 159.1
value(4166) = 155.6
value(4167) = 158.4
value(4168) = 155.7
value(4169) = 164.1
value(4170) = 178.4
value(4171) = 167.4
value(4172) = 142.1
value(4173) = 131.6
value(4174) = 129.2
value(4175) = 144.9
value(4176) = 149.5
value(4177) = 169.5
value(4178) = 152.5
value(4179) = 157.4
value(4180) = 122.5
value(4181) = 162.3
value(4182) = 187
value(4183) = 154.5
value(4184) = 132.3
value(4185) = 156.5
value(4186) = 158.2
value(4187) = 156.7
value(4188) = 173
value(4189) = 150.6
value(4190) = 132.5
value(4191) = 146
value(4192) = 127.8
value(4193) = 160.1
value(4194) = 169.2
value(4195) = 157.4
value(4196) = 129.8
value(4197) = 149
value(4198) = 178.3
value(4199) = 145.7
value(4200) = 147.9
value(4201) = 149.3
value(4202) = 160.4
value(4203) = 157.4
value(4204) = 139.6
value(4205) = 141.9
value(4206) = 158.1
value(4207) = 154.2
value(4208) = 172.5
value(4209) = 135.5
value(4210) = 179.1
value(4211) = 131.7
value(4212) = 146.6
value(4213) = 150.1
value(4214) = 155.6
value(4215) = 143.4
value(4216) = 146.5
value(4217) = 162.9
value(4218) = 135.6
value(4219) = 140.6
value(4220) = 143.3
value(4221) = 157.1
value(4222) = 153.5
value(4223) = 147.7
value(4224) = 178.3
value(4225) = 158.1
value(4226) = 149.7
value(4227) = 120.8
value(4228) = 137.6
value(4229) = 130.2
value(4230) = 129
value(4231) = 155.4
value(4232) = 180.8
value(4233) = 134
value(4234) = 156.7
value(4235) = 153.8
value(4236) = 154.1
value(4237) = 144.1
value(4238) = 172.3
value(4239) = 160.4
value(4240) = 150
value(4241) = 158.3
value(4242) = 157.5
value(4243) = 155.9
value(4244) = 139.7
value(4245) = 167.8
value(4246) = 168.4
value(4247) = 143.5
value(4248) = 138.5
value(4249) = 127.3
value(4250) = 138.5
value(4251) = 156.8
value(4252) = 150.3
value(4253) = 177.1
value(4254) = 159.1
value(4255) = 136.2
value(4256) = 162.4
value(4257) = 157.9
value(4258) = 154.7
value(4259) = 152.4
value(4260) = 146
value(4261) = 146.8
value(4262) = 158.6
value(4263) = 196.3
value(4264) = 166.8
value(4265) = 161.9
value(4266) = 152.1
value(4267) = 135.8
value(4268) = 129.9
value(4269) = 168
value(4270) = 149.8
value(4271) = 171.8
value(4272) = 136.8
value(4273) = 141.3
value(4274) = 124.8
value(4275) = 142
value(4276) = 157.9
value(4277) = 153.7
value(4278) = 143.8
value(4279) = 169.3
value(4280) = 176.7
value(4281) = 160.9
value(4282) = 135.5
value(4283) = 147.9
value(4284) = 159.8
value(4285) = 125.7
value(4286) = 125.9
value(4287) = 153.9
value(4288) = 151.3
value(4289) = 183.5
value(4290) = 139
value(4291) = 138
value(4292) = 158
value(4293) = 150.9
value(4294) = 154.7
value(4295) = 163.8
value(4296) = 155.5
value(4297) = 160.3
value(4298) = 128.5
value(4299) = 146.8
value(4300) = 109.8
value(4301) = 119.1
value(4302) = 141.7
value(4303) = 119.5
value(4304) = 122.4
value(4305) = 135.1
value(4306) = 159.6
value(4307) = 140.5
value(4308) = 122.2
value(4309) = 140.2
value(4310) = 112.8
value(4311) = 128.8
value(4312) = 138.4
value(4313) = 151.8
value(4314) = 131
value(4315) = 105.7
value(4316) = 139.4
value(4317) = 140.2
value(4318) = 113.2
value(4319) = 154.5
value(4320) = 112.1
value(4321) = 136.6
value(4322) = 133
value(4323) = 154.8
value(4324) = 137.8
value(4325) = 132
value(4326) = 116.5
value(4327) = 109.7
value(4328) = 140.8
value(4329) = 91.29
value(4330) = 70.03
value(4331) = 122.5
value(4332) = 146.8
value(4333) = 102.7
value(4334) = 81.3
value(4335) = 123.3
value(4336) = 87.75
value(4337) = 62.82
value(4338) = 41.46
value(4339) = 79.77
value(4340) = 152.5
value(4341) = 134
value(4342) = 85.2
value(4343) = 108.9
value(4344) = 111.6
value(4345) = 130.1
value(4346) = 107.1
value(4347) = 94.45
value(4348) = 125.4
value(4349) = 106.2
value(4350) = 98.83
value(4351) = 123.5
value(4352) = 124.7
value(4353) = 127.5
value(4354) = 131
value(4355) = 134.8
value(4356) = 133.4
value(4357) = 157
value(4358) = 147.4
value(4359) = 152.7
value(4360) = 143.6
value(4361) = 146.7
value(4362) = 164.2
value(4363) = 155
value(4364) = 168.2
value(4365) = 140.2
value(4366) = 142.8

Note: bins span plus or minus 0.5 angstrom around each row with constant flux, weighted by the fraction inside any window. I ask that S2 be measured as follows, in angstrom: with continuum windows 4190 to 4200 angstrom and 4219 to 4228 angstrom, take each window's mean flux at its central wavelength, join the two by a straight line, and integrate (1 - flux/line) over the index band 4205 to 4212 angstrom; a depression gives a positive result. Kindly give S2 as -0.2 angstrom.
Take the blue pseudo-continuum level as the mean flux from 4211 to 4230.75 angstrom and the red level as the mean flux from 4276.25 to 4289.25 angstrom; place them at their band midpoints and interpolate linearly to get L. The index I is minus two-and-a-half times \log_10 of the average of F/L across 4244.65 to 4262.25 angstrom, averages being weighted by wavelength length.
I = -0.02 mag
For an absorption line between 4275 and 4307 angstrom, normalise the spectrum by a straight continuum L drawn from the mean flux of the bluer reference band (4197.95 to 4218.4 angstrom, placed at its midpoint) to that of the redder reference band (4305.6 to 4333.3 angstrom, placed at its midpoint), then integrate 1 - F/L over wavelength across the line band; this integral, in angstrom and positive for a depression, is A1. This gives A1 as -3.0 angstrom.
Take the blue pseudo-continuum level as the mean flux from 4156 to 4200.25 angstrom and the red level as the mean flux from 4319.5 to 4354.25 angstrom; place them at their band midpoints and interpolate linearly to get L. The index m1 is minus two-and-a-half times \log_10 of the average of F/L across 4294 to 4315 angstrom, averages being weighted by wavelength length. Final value -0.13 mag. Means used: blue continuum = 153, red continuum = 113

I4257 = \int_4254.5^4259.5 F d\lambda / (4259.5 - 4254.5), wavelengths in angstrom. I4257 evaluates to 153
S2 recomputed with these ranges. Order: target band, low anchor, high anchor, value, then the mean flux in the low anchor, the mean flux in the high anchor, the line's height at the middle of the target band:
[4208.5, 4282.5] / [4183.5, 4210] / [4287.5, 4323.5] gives -2.88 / 152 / 139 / 146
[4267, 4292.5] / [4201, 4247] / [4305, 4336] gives -2.40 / 152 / 126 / 137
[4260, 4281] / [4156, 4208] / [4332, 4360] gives -3.45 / 153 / 115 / 132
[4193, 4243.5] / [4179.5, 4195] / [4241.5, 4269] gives 0.49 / 153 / 154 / 153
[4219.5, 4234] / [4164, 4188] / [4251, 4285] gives 0.52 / 154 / 154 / 154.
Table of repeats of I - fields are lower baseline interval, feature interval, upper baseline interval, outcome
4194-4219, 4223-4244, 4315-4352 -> -0.06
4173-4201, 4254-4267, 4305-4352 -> -0.17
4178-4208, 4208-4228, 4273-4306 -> 0.01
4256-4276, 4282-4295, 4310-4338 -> -0.07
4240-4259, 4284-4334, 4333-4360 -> -0.04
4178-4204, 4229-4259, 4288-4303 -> -0.03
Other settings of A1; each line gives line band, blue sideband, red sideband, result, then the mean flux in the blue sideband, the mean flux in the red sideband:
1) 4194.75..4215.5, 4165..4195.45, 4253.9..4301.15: 0.2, 154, 151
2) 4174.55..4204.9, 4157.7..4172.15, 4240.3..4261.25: 0.9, 159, 152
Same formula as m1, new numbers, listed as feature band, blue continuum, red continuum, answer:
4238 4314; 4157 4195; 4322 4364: -0.112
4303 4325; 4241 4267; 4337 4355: -0.067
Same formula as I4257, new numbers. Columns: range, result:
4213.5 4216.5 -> 148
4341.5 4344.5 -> 102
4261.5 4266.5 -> 167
